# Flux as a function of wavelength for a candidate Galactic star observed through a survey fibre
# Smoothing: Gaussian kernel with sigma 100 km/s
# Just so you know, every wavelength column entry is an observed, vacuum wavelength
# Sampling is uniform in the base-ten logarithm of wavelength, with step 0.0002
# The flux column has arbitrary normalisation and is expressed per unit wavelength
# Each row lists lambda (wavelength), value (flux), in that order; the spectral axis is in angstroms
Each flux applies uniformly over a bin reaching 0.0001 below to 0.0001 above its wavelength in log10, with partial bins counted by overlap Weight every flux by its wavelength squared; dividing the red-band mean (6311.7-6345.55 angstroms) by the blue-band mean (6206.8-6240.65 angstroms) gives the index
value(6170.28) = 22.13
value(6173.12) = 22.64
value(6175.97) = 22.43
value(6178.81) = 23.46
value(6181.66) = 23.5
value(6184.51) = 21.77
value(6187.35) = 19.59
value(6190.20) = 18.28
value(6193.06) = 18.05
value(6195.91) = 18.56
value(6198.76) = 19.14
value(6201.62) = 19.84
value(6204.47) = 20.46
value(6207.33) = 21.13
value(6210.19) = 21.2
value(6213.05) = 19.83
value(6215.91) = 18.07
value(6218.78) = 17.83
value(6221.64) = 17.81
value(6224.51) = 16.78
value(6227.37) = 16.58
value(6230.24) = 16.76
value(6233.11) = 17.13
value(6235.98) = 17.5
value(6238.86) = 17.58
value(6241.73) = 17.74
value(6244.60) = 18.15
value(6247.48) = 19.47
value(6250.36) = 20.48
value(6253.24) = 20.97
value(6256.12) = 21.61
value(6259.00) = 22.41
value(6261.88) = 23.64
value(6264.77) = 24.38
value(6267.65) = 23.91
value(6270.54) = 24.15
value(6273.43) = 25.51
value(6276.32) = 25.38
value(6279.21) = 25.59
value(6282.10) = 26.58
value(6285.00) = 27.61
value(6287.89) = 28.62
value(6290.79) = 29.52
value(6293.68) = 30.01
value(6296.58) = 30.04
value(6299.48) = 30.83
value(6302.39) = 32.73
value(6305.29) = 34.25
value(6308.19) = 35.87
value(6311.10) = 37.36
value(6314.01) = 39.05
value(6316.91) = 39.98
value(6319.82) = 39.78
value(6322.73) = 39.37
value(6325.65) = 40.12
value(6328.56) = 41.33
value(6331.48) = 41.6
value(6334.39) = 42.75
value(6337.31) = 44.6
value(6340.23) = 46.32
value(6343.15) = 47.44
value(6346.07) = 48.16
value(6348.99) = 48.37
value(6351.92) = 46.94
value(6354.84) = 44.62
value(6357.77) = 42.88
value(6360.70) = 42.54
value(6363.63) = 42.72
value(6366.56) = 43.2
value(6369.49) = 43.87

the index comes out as 2.41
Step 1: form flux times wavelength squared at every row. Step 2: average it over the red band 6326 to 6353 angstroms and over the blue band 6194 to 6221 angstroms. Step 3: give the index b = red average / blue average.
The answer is 2.41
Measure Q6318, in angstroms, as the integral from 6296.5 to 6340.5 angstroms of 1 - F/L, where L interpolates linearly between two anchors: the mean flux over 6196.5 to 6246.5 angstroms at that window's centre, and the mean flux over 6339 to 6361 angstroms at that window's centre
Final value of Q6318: 1.0 angstroms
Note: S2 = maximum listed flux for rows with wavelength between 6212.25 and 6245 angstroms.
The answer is 19.83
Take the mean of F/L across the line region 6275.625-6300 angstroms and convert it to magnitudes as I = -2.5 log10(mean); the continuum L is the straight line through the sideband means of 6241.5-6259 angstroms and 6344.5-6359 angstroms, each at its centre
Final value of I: 0.06 mag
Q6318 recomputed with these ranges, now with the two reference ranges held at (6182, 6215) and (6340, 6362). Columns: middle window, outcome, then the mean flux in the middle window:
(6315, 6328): 0.31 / 39.9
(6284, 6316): 4.09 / 32.6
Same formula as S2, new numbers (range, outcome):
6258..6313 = 37.36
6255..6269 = 24.38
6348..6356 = 48.37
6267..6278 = 25.51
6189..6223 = 21.2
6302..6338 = 44.6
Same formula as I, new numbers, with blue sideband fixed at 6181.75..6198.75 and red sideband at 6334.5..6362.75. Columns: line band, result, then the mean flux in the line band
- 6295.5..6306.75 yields 0.18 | 32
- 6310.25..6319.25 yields 0.03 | 39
